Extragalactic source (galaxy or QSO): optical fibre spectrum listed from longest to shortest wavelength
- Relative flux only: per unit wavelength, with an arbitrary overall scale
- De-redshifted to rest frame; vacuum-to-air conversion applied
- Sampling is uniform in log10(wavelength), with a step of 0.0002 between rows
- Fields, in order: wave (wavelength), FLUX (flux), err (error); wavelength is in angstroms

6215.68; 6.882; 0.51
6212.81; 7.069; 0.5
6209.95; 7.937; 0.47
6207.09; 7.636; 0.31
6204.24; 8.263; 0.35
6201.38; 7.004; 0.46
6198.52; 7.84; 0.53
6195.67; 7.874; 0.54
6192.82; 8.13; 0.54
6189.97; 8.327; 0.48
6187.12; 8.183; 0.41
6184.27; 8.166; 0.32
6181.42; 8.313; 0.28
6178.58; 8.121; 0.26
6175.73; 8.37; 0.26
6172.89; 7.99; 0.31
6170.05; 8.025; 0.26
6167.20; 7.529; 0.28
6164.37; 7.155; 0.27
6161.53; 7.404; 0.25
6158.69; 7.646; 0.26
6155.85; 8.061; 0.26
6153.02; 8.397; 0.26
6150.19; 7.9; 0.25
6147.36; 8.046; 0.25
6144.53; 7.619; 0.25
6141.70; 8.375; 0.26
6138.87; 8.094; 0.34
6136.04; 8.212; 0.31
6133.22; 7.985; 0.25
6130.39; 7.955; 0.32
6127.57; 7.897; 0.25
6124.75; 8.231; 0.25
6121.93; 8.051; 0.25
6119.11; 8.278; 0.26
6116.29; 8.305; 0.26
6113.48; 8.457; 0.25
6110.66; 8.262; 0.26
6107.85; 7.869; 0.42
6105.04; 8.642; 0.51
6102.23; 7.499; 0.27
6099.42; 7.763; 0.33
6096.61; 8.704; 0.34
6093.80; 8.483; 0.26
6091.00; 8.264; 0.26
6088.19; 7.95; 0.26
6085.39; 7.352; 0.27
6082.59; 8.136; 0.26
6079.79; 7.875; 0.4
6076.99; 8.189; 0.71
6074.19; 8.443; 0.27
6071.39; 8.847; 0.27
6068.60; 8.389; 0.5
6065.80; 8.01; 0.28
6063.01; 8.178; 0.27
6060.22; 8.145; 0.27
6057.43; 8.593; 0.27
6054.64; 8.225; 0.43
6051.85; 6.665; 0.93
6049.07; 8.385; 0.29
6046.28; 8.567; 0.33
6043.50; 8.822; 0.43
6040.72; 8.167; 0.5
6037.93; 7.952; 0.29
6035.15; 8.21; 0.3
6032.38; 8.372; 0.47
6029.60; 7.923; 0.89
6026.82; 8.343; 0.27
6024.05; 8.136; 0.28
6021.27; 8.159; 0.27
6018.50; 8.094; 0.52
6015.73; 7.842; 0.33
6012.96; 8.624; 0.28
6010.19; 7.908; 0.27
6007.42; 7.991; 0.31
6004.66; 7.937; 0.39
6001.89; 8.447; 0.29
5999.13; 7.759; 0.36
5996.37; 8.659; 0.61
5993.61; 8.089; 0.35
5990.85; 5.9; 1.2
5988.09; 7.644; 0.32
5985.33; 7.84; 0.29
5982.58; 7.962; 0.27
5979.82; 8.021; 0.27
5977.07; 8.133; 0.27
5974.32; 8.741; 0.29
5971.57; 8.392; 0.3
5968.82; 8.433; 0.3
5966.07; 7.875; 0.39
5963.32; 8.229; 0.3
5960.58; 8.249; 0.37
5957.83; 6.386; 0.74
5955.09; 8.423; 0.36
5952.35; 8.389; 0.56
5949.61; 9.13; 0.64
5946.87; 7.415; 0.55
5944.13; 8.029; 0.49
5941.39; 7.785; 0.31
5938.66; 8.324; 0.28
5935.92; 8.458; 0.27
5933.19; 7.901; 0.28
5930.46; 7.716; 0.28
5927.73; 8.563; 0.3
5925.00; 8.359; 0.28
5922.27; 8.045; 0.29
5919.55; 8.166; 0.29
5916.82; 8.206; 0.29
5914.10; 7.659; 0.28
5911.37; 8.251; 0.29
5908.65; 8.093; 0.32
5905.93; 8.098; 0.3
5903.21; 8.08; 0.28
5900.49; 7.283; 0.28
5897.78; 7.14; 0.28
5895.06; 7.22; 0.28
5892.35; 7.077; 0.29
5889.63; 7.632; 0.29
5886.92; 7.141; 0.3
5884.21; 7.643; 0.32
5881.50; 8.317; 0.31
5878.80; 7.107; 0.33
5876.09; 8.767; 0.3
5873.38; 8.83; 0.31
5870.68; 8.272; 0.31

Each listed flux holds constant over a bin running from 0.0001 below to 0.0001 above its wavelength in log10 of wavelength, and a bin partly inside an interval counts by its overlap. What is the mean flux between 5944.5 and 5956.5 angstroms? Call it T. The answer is 8.31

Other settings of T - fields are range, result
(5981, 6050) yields 8.07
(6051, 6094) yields 8.12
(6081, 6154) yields 8.1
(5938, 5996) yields 7.98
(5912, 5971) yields 8.09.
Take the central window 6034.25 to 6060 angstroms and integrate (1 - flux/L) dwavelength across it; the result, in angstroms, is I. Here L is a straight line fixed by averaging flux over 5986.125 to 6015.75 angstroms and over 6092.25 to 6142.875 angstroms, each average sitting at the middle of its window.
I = -0.6 angstroms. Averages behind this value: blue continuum 7.89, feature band 8.17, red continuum 8.17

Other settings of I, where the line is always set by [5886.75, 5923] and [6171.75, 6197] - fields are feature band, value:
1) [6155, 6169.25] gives 1.0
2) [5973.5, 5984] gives -0.4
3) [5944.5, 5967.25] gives -0.6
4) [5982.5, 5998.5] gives 0.4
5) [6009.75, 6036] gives -0.8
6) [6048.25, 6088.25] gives -0.5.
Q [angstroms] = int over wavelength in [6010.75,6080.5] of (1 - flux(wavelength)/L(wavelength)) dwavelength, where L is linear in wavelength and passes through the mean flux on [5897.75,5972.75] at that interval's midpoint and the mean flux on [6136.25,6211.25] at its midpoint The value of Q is -1.8 angstroms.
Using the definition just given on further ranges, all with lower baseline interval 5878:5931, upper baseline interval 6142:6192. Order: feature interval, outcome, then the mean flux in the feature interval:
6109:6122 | -0.6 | 8.29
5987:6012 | 0.1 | 7.83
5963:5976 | -0.8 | 8.34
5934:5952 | -0.8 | 8.19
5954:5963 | 0.1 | 7.73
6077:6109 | -0.5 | 8.06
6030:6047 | -0.9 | 8.32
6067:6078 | -0.8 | 8.46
